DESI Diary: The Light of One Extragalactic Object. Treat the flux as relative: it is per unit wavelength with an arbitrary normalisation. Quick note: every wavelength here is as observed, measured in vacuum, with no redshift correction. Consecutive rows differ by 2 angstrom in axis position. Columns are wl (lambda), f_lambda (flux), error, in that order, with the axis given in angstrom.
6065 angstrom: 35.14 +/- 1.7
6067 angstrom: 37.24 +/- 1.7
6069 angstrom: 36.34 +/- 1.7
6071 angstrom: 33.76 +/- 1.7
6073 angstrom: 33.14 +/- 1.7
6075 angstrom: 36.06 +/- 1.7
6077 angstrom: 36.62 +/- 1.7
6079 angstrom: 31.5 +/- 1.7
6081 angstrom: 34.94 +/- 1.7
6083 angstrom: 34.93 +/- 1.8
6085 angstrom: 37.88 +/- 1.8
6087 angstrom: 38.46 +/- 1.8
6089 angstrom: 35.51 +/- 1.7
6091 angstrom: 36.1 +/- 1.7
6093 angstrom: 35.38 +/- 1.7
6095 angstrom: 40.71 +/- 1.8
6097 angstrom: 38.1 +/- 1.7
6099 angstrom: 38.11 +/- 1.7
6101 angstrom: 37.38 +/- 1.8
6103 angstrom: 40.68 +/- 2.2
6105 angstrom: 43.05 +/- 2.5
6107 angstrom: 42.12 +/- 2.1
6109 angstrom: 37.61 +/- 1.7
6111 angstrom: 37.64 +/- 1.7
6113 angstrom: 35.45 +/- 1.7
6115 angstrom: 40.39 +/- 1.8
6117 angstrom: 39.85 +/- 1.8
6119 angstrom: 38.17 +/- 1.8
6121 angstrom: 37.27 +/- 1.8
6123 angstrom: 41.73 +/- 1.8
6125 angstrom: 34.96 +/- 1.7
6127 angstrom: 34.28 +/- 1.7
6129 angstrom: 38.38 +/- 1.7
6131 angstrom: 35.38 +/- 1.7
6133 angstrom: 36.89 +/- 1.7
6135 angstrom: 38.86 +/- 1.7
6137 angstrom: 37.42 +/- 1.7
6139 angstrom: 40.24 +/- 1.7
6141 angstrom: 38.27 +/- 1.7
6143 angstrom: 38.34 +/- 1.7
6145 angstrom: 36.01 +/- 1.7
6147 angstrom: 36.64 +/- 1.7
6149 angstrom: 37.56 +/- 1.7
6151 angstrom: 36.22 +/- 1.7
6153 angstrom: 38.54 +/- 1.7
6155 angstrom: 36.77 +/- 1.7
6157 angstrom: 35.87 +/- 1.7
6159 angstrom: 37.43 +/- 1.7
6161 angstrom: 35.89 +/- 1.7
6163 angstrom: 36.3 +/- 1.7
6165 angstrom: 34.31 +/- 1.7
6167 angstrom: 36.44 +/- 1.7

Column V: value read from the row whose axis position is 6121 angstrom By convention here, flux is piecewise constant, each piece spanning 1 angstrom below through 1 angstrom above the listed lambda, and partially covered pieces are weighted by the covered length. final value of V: 37.27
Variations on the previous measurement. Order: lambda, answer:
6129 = 38.38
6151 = 36.22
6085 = 37.88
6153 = 38.54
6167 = 36.44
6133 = 36.89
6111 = 37.64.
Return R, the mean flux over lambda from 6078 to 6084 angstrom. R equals 33.8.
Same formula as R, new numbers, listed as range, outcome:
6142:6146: 37.2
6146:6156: 37.1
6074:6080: 34.7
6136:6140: 38.8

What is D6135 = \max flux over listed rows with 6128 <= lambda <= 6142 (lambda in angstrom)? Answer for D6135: 40.24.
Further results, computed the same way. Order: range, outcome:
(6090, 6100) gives 40.71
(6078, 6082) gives 34.94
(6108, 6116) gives 40.39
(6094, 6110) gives 43.05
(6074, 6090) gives 38.46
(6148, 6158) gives 38.54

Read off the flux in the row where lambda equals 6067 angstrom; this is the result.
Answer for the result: 37.24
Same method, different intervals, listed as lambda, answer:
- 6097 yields 38.1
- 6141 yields 38.27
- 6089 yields 35.51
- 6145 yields 36.01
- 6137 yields 37.42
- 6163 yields 36.3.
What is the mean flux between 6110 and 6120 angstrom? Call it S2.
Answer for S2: 38.3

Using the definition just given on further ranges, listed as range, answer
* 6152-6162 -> 36.9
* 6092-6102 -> 37.9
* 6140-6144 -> 38.3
